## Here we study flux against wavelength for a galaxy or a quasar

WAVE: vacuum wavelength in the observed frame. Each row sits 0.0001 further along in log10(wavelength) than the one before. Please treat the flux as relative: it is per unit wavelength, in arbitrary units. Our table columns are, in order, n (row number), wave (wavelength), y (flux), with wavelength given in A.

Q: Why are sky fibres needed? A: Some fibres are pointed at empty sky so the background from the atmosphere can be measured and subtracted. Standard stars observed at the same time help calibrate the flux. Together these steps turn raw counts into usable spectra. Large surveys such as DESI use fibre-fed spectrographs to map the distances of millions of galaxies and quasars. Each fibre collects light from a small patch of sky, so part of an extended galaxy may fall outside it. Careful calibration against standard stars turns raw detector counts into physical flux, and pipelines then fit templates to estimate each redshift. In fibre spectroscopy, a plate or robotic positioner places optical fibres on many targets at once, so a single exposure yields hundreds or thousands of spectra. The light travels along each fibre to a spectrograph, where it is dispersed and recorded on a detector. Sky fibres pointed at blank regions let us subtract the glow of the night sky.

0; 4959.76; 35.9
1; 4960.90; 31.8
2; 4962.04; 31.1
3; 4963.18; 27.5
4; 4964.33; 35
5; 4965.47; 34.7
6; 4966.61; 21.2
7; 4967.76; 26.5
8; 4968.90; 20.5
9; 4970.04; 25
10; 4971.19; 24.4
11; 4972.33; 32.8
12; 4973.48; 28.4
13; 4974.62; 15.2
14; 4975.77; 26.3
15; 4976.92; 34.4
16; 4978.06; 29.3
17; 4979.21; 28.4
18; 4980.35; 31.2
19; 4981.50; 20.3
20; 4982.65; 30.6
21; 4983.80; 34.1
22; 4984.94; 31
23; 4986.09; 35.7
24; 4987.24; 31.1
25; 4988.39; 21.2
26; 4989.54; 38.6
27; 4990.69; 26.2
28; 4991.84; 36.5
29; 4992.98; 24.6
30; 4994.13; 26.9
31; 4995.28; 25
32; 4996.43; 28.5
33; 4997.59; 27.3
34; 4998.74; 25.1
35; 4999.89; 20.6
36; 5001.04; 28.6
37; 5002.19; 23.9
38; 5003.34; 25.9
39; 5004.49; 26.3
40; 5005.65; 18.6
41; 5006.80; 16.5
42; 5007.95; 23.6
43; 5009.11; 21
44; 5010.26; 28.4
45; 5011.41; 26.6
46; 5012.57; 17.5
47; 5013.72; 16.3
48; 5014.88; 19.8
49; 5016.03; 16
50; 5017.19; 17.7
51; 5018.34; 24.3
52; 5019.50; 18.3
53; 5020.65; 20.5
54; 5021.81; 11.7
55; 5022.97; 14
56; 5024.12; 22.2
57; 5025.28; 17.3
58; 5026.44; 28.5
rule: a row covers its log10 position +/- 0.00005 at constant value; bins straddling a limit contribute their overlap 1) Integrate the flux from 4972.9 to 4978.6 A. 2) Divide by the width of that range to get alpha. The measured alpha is 26.7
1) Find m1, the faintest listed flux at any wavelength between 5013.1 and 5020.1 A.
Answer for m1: 16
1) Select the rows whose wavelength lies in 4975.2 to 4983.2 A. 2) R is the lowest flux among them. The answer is 20.3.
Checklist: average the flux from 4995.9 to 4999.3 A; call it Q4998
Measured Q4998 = 26.9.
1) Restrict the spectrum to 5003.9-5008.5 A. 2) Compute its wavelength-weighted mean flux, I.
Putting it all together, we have 21.3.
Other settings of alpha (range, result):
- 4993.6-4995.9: 26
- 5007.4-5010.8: 24.3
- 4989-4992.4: 33.7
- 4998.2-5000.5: 22.9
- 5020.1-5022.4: 16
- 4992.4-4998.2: 26.5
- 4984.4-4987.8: 32.6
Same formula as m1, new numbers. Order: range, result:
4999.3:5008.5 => 16.5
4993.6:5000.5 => 20.6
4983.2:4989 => 21.2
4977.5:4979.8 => 28.4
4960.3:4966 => 27.5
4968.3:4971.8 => 20.5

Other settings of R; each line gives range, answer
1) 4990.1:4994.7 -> 24.6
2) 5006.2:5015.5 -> 16.3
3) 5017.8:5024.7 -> 11.7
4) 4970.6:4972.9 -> 24.4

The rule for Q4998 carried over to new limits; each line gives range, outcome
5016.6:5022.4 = 18.5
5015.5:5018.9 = 19.4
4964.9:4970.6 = 25.6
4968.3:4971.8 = 23.5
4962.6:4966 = 32.4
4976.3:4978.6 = 31.8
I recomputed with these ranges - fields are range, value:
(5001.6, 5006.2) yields 23.7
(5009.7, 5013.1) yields 24.2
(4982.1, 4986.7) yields 32.9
